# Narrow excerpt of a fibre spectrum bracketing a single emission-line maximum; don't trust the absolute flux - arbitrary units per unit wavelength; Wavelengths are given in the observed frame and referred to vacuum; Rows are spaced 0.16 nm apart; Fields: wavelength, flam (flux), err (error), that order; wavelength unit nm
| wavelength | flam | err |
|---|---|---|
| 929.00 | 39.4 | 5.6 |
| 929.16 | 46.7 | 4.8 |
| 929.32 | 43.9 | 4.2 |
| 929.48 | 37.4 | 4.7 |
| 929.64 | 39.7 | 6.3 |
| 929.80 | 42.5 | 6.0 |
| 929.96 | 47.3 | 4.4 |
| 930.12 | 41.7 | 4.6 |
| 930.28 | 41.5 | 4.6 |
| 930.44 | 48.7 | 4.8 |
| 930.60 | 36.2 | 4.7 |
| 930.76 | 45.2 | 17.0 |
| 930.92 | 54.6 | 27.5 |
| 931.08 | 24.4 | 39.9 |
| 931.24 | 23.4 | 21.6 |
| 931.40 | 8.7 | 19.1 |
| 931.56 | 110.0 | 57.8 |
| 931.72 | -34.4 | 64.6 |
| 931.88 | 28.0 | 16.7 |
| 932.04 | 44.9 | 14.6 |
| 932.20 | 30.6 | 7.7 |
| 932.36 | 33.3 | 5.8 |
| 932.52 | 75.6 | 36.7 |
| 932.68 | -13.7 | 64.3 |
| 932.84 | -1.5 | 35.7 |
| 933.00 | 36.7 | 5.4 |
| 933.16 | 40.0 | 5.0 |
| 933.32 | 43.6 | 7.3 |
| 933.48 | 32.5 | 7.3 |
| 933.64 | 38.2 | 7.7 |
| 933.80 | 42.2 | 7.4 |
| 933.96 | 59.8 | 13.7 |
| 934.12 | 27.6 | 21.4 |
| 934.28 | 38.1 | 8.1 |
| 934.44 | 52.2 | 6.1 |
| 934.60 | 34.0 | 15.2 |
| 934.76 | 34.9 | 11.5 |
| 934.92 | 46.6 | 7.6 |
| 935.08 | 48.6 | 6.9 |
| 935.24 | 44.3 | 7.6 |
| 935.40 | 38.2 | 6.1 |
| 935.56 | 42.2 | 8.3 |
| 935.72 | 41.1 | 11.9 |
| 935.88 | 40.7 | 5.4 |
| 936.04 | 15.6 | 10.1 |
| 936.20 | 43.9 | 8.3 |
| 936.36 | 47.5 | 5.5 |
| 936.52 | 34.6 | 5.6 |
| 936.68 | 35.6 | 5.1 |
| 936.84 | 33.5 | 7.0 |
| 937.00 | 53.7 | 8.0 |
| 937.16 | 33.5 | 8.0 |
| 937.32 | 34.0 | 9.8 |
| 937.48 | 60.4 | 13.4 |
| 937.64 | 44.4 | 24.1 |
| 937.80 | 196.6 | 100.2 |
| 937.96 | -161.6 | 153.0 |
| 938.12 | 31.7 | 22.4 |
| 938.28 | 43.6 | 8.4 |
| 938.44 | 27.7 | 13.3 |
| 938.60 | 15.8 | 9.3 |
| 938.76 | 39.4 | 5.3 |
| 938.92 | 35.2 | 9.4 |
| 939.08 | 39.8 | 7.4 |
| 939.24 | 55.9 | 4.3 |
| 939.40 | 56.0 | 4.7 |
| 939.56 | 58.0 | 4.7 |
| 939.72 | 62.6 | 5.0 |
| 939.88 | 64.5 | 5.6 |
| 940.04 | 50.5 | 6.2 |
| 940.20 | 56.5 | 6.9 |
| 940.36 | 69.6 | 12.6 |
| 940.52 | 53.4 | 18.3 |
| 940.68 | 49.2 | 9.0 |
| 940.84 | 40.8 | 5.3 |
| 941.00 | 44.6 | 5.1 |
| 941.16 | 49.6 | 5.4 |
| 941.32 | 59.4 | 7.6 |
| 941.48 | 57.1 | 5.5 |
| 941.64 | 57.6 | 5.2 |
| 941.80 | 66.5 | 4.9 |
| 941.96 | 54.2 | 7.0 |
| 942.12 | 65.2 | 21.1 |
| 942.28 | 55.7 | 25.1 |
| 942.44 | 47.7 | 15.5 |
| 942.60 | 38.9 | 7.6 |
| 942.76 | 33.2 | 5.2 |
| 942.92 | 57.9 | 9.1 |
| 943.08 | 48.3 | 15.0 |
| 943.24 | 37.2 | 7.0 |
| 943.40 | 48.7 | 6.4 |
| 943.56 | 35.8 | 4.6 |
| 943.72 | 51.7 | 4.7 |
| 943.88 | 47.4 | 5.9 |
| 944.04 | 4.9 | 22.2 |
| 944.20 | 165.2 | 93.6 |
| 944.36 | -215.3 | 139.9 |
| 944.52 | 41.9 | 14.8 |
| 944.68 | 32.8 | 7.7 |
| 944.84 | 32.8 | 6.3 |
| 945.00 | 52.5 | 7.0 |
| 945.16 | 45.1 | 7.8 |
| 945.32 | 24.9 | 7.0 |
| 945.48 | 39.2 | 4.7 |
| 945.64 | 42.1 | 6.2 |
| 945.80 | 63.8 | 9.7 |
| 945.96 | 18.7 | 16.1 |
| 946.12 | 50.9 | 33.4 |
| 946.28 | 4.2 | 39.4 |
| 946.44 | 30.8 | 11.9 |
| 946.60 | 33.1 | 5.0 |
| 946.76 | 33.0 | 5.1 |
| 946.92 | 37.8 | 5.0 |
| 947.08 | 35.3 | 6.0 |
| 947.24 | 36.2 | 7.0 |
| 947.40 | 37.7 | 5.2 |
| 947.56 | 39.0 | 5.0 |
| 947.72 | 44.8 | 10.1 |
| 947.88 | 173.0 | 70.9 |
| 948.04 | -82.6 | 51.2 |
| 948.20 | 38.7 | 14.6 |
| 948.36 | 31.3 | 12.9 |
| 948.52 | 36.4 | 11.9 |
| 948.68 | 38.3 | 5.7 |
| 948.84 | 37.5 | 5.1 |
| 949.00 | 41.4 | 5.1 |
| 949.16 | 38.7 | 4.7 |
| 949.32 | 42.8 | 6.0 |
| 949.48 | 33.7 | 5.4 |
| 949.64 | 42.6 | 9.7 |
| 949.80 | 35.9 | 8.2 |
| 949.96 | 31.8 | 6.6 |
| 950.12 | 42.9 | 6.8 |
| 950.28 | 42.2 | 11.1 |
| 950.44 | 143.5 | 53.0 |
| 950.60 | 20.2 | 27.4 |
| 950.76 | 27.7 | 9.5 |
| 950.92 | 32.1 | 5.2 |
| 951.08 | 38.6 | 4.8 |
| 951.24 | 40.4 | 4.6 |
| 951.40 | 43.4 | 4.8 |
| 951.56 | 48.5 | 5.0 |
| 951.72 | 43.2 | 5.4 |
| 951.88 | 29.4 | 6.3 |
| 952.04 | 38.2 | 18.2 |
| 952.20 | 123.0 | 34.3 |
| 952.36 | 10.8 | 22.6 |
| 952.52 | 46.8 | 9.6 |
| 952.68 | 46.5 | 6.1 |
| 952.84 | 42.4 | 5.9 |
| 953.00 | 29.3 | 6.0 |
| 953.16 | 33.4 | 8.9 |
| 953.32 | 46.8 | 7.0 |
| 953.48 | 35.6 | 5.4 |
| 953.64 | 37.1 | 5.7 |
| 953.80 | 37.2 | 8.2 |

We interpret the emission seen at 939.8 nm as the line [S II]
